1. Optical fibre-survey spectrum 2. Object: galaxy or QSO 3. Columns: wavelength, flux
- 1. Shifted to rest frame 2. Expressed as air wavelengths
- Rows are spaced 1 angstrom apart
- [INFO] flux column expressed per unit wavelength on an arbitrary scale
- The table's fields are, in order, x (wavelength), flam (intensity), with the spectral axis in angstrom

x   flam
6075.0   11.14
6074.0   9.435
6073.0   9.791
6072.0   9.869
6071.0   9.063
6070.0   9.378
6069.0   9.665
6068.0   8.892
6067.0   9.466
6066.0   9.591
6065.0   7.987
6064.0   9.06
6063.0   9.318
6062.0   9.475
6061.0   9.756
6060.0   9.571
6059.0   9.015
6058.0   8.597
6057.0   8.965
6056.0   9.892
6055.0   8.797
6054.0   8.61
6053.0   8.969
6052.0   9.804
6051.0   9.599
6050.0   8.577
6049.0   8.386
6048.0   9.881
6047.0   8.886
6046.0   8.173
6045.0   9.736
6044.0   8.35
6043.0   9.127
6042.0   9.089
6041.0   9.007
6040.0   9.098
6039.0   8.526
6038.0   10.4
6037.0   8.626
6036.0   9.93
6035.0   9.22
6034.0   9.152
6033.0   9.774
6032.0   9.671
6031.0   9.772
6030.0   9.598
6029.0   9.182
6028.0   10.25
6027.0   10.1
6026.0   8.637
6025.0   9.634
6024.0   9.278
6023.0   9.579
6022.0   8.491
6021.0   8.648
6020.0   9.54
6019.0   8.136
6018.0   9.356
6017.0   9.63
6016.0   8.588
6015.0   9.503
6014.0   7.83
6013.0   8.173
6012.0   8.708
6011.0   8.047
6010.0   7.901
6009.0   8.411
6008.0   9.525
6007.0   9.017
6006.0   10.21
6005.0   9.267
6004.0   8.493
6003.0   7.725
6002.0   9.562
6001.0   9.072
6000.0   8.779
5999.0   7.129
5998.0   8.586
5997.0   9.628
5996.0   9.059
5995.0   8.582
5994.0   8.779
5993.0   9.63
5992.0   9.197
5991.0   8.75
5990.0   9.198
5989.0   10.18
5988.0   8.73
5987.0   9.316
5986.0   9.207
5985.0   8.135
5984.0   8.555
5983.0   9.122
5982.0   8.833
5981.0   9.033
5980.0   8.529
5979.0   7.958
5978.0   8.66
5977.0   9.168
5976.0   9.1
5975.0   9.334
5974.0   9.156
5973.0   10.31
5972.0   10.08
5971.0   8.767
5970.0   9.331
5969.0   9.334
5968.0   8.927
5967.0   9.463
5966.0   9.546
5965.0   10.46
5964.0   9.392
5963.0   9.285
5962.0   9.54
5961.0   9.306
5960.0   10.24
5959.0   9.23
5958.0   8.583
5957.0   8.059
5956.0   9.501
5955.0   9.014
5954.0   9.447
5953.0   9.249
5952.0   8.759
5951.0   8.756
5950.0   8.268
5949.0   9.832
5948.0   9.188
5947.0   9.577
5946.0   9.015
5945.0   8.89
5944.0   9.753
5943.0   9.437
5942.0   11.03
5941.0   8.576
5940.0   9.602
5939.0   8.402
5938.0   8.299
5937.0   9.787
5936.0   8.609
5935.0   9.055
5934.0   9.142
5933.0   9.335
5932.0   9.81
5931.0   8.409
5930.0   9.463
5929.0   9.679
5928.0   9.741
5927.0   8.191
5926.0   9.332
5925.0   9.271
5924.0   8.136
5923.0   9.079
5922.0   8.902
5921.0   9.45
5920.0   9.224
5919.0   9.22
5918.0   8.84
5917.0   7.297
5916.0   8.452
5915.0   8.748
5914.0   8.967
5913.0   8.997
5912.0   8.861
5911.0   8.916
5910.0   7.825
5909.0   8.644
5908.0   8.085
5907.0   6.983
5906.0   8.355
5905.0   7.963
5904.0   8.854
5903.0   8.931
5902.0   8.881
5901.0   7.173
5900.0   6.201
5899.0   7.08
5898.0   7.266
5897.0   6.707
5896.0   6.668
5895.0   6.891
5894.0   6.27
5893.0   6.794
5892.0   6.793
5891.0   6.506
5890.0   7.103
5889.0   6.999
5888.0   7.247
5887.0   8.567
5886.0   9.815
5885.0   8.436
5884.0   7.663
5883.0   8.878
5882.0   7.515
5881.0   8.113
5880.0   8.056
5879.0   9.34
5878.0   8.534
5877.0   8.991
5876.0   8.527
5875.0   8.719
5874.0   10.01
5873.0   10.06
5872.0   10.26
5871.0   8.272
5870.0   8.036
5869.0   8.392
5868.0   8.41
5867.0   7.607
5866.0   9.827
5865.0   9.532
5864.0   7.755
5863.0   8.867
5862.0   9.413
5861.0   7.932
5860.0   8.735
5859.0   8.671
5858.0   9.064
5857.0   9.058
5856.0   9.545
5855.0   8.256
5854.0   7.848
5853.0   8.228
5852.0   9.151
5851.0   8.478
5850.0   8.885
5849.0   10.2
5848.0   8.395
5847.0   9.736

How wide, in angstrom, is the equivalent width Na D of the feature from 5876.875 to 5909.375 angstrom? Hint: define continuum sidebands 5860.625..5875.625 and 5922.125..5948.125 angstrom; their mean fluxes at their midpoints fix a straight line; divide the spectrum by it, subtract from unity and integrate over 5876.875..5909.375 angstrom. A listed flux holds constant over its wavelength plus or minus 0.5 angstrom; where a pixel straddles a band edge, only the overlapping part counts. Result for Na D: 4.5 angstrom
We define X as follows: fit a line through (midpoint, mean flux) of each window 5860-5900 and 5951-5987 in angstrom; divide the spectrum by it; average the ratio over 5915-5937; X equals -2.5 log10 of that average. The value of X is -0.04 mag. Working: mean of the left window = 8.13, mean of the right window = 9.16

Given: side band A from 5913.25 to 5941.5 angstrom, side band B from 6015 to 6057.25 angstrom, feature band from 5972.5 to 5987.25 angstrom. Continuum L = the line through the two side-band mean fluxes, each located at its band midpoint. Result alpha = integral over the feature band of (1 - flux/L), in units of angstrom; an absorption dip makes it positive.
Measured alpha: 0.2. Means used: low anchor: 8.97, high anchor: 9.21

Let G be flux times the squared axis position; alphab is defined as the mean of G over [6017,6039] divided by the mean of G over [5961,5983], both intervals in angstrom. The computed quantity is 1.03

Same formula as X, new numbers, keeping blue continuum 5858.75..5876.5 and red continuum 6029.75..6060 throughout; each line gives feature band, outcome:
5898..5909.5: 0.13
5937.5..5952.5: -0.02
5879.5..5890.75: 0.11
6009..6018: 0.07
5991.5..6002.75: 0.02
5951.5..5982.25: -0.02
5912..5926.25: 0.01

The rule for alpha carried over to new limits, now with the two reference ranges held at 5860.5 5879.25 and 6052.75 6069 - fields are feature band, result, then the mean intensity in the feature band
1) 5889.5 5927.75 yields 3.7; 8.06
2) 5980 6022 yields 0.9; 8.86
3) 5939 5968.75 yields -1.0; 9.29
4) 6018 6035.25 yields -0.5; 9.34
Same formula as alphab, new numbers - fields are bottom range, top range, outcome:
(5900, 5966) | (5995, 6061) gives 1.04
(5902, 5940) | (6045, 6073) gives 1.09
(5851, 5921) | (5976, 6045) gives 1.13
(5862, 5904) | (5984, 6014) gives 1.13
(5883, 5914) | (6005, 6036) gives 1.23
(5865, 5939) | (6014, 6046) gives 1.15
